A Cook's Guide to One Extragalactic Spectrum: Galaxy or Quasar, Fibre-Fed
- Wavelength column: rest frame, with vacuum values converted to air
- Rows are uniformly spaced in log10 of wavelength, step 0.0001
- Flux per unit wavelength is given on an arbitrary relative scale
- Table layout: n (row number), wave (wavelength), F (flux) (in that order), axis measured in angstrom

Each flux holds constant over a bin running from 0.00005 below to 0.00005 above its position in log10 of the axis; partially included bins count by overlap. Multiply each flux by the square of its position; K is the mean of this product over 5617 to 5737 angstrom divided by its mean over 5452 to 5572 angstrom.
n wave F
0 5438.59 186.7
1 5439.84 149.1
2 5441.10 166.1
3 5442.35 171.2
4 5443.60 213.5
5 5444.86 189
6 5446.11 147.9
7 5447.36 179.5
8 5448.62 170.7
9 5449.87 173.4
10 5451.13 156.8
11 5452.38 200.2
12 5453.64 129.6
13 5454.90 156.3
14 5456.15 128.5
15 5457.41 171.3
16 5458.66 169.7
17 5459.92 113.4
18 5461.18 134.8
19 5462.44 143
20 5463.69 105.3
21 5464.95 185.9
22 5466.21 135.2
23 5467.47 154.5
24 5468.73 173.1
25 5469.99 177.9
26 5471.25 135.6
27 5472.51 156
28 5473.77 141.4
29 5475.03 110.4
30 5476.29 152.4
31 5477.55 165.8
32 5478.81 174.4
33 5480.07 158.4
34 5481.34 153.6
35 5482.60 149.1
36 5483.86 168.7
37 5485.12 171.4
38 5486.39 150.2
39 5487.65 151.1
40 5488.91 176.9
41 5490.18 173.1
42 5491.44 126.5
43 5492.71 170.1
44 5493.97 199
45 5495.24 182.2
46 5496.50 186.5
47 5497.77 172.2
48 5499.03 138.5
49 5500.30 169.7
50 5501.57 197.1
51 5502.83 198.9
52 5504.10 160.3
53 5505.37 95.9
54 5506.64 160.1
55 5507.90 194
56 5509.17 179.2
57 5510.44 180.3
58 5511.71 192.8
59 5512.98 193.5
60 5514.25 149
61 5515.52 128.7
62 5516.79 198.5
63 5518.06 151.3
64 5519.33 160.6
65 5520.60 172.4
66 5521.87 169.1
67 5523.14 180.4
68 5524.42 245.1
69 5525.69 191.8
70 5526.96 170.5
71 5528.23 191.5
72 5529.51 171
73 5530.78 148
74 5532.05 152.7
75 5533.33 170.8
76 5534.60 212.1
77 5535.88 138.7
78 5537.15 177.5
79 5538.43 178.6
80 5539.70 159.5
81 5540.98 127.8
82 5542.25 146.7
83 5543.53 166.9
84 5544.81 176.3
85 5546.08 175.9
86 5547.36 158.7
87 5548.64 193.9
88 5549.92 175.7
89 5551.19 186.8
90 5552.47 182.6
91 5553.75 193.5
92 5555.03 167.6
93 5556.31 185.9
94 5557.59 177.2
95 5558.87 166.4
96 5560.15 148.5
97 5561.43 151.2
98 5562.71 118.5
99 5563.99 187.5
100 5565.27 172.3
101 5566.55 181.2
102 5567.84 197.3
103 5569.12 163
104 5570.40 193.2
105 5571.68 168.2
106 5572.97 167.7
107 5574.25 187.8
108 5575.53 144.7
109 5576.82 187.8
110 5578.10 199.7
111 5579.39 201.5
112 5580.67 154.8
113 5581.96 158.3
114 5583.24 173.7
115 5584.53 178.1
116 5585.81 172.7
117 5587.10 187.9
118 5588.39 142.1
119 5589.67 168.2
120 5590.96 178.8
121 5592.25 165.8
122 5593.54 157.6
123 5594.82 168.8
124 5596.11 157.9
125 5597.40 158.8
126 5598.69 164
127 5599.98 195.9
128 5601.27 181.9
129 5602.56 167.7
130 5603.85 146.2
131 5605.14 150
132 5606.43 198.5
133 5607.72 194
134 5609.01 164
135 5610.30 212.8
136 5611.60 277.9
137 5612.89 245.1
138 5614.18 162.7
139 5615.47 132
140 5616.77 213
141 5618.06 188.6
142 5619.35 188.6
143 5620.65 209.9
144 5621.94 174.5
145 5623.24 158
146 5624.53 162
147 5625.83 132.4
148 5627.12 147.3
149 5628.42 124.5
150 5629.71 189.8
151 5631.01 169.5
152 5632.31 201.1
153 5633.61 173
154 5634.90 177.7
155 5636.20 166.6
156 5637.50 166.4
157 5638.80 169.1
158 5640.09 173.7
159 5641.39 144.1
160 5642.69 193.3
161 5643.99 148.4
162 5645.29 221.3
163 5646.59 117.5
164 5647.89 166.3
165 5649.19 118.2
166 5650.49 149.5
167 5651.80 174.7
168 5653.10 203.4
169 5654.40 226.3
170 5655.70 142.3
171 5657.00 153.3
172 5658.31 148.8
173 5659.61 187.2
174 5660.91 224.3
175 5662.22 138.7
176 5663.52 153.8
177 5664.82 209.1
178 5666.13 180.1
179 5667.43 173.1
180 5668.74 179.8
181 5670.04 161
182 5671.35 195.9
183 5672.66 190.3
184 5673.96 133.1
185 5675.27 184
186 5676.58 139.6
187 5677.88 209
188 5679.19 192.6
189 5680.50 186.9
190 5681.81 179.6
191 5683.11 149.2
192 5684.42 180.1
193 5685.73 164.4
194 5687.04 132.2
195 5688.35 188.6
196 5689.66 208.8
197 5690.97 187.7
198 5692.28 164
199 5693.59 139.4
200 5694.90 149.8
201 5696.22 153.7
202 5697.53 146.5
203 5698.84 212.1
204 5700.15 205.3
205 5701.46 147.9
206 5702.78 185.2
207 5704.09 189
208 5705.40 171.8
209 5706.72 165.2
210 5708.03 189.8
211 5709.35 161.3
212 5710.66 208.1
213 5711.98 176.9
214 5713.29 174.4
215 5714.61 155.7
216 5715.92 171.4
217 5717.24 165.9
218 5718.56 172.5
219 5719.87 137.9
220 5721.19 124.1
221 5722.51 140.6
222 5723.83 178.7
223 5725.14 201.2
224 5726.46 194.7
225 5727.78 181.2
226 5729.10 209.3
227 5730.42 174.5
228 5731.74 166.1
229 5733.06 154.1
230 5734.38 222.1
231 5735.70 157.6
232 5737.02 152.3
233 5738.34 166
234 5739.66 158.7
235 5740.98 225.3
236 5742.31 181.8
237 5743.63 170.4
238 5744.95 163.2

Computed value 1.10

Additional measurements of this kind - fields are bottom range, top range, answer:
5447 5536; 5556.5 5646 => 1.10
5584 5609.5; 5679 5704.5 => 1.05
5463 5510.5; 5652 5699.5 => 1.16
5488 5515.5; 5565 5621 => 1.09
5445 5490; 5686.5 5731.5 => 1.21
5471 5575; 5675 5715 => 1.10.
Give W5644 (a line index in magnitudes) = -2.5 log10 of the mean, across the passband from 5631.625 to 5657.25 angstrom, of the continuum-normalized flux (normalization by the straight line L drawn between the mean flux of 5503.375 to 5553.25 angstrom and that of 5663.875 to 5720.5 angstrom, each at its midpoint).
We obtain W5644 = 0.021 mag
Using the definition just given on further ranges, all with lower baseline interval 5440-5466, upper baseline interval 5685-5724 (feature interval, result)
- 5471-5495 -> 0.02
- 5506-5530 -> -0.10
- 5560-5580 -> -0.06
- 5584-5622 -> -0.10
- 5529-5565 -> -0.03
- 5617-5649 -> -0.02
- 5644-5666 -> -0.02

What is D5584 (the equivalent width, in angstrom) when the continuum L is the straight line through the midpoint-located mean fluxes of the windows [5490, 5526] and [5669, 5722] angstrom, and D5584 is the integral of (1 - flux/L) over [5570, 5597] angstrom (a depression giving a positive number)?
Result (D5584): 0.06 angstrom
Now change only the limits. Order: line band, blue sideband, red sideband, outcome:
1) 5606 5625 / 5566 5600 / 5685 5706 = -2.2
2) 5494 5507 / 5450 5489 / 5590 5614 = -0.6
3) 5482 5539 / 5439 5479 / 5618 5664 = -3.7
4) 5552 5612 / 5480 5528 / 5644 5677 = -1.4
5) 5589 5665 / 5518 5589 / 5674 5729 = -0.5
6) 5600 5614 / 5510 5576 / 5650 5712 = -1.6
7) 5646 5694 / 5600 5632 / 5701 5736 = 1.3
